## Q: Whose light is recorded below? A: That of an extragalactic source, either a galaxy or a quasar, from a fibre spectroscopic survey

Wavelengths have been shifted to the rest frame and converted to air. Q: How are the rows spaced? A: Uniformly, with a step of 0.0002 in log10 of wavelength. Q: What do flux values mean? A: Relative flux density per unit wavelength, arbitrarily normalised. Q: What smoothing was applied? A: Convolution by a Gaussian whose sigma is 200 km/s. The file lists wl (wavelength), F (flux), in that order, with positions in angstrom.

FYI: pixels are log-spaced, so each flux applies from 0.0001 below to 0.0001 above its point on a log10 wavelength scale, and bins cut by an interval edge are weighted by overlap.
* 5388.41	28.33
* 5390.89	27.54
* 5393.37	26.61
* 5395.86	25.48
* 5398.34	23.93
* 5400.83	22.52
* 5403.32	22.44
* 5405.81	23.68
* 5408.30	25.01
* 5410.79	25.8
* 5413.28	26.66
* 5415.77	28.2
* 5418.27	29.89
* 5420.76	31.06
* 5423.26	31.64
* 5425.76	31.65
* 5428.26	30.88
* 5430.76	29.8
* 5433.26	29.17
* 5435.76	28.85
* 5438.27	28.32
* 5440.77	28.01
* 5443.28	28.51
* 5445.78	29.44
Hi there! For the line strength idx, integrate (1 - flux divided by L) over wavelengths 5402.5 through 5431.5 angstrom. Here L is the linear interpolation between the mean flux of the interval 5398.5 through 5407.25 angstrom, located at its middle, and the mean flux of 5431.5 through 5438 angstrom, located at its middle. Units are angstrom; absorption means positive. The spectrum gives -2.7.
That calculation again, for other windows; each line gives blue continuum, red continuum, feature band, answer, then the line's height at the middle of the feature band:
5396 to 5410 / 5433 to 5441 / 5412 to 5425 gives -1.79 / 26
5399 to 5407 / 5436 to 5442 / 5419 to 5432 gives -2.33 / 26.3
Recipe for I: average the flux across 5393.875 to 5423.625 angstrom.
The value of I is 26.2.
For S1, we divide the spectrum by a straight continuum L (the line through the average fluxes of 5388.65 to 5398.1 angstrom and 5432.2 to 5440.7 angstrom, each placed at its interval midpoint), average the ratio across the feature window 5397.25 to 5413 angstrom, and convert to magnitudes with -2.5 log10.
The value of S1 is 0.13 mag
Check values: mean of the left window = 26.5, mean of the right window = 28.7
